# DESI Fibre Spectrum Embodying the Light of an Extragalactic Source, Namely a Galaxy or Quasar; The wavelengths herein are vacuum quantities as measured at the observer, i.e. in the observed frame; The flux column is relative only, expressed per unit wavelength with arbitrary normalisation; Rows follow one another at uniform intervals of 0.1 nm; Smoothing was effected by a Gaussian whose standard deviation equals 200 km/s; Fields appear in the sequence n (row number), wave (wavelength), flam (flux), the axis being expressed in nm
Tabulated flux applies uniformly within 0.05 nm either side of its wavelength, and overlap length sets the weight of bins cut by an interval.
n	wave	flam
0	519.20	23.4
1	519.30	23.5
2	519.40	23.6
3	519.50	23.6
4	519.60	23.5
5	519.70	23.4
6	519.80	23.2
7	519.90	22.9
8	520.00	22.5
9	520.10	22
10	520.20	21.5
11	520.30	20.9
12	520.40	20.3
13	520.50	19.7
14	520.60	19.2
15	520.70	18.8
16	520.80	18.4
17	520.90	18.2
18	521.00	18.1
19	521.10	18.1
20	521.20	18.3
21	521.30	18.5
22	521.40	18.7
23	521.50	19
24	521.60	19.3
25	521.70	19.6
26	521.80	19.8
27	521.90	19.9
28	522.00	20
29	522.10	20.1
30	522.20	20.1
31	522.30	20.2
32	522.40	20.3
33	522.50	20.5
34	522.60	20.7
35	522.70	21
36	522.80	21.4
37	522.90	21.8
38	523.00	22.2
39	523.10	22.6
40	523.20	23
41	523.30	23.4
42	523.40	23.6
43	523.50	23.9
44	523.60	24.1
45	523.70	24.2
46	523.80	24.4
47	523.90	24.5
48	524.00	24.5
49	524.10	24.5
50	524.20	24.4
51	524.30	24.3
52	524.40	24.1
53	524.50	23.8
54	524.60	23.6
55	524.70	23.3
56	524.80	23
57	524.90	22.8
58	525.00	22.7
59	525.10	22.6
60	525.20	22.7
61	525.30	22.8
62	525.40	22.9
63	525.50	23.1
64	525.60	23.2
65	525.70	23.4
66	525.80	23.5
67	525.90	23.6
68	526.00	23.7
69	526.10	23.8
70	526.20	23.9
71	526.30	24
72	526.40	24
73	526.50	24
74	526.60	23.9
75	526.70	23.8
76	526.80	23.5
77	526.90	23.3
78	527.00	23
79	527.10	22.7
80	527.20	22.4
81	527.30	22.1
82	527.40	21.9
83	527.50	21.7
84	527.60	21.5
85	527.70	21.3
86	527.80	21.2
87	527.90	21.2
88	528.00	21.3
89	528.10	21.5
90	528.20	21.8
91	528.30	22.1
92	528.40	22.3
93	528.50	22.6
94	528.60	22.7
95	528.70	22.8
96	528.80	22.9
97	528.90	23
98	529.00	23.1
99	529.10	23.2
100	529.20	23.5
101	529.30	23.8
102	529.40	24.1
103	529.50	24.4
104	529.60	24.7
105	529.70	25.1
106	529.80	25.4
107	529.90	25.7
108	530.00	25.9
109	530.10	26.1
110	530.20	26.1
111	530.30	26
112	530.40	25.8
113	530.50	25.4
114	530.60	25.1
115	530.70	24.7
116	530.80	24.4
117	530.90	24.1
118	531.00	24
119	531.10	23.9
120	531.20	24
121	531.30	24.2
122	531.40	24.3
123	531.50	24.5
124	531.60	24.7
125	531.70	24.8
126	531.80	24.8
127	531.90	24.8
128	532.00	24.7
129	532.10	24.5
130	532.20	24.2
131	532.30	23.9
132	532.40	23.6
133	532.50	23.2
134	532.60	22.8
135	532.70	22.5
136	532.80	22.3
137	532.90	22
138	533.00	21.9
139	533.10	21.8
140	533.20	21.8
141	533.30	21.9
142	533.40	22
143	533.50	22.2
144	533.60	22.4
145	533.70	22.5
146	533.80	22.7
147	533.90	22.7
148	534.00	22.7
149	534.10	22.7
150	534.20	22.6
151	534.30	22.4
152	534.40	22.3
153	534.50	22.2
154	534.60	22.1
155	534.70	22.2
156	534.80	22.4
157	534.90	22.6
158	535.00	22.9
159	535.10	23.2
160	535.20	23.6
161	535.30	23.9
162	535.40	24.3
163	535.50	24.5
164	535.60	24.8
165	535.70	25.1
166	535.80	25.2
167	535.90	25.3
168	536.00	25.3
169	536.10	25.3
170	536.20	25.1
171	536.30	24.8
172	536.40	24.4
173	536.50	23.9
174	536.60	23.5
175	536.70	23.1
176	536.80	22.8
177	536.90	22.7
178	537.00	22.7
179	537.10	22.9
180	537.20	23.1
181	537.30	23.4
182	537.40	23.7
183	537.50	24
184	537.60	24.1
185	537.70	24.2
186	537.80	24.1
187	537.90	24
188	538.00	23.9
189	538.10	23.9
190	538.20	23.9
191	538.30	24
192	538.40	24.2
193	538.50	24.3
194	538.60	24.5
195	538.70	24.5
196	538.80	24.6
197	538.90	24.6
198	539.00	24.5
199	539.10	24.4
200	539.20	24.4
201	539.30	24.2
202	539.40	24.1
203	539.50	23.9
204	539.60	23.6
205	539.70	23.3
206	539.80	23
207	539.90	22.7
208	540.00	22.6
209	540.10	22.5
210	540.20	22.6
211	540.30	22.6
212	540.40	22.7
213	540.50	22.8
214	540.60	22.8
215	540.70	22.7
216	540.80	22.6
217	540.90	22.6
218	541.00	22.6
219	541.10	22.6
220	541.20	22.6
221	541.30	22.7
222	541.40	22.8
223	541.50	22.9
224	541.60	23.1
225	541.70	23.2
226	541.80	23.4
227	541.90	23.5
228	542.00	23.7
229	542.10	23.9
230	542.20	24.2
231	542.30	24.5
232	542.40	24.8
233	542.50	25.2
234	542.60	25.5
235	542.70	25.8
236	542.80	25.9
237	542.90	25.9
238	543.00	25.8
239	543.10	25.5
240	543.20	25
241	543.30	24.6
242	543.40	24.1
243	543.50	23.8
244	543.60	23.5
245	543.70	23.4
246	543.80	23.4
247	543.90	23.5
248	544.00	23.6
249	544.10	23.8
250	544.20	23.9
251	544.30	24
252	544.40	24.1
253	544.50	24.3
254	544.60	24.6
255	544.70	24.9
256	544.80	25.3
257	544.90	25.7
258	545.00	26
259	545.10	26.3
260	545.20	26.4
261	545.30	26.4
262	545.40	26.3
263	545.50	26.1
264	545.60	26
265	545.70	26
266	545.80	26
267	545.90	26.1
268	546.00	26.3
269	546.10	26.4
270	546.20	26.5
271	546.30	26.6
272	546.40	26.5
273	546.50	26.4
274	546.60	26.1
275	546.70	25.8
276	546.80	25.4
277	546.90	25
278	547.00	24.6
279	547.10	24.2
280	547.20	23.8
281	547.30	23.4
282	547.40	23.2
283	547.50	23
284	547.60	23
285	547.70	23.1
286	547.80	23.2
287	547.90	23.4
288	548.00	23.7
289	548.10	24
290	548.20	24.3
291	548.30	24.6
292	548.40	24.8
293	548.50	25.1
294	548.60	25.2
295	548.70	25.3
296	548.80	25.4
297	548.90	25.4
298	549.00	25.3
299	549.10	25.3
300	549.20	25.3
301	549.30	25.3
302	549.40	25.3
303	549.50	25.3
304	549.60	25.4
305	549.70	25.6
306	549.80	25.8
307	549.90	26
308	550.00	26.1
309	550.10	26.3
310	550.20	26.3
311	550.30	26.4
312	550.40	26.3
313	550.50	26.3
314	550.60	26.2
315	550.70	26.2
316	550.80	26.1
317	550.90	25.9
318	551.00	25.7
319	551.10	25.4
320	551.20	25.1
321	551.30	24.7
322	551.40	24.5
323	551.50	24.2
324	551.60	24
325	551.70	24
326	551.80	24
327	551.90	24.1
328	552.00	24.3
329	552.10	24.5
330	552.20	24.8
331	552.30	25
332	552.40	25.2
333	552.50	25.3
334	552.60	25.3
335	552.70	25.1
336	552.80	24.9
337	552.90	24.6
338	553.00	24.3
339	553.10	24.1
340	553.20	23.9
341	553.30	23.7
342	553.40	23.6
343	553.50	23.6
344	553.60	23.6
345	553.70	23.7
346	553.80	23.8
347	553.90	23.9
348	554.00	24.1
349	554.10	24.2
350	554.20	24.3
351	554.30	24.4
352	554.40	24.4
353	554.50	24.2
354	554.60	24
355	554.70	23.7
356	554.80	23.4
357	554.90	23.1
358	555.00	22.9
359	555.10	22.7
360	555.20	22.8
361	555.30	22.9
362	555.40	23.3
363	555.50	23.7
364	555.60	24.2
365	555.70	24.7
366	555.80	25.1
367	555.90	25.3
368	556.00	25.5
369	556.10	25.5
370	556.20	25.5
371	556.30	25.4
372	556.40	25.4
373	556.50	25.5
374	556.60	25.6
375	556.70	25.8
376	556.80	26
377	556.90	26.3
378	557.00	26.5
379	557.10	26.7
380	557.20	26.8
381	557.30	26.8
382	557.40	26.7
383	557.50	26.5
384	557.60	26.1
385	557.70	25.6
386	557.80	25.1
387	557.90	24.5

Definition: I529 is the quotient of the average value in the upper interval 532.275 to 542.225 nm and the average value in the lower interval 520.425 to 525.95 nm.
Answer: 1.08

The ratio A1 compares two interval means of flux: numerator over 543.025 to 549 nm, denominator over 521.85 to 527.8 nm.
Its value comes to 1.09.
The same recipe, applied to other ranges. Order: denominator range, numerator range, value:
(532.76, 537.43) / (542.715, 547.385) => 1.08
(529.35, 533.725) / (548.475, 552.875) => 1.05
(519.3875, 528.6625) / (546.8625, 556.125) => 1.11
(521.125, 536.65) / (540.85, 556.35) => 1.07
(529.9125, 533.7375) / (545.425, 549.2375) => 1.05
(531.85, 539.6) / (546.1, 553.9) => 1.06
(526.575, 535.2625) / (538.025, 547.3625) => 1.05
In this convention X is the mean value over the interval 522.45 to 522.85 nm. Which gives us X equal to 20.9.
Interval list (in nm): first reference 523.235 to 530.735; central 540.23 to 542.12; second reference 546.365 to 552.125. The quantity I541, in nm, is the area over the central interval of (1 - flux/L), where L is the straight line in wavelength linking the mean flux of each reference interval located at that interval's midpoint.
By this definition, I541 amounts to 0.12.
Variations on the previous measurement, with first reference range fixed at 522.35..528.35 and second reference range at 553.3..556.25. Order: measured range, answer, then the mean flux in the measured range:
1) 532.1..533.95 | 0.04 nm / 22.6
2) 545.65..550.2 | -0.26 nm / 25.1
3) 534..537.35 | -0.04 nm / 23.5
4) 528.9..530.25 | -0.09 nm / 24.6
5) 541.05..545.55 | -0.17 nm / 24.5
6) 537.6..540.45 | -0.05 nm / 23.8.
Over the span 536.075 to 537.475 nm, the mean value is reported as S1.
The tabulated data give 23.6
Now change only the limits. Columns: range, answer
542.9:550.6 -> 25.1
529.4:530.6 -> 25.4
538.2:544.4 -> 23.8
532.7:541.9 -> 23.3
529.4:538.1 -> 23.8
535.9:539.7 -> 24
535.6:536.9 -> 24.4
